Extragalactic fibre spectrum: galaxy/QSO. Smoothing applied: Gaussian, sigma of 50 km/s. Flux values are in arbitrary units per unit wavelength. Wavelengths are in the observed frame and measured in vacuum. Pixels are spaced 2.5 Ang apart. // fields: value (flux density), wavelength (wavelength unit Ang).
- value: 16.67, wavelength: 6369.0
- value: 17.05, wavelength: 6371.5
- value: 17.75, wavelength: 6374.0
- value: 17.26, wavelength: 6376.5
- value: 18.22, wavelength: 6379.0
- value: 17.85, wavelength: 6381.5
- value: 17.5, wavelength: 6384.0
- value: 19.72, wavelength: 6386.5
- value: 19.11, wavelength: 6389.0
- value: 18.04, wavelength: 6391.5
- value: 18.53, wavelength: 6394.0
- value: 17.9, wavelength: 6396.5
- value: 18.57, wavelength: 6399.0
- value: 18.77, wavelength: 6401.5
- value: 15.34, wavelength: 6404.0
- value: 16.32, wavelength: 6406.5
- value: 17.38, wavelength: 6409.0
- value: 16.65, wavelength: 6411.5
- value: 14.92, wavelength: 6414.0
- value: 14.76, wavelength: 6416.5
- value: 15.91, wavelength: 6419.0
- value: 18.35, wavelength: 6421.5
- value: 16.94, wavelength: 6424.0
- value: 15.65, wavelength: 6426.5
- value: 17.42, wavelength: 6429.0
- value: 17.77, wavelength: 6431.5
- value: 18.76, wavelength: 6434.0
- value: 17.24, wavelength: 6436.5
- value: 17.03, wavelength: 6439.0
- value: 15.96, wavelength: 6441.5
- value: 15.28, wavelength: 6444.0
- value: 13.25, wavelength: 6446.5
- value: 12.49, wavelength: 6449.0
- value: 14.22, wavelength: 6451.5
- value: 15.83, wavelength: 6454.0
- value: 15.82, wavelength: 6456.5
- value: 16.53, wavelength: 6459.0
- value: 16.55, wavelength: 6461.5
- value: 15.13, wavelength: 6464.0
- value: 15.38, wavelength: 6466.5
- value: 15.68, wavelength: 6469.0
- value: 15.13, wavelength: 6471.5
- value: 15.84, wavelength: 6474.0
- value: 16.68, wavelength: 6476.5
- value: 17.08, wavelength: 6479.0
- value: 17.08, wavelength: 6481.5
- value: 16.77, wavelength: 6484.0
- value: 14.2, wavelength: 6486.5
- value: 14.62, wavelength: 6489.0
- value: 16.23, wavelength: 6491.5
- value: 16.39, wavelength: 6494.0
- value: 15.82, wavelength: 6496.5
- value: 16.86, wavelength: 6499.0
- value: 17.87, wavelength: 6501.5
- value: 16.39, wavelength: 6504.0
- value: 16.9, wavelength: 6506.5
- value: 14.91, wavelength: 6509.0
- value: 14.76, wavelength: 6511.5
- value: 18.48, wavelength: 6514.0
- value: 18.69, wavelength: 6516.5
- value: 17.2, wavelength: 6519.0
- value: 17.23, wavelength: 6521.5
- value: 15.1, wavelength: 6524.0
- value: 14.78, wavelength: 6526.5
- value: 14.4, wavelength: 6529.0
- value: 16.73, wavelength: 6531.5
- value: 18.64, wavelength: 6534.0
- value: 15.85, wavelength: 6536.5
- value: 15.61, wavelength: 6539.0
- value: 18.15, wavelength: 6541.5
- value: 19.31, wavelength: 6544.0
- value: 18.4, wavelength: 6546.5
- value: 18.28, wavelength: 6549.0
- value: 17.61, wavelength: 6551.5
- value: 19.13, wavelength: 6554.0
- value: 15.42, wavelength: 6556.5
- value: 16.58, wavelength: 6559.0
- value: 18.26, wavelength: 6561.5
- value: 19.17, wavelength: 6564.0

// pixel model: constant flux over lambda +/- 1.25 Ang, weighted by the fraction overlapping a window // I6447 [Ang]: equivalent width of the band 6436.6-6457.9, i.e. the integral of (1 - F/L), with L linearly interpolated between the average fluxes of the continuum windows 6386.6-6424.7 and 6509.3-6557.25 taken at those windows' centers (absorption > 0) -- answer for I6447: 2.5 Ang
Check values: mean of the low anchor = 17.2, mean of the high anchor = 17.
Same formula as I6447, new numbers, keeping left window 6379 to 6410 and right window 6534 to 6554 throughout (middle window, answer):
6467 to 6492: 2.7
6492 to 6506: 0.9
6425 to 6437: 0.4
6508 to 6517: 0.6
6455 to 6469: 1.6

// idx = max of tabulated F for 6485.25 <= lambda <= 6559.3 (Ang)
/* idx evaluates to 19.31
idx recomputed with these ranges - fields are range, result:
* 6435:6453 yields 17.24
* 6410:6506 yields 18.76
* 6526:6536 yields 18.64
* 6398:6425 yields 18.77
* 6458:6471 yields 16.55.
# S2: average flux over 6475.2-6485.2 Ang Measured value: 16.9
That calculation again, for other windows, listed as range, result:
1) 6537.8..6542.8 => 16.9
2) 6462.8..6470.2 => 15.4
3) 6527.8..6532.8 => 15.6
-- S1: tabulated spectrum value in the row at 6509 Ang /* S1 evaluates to 14.91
